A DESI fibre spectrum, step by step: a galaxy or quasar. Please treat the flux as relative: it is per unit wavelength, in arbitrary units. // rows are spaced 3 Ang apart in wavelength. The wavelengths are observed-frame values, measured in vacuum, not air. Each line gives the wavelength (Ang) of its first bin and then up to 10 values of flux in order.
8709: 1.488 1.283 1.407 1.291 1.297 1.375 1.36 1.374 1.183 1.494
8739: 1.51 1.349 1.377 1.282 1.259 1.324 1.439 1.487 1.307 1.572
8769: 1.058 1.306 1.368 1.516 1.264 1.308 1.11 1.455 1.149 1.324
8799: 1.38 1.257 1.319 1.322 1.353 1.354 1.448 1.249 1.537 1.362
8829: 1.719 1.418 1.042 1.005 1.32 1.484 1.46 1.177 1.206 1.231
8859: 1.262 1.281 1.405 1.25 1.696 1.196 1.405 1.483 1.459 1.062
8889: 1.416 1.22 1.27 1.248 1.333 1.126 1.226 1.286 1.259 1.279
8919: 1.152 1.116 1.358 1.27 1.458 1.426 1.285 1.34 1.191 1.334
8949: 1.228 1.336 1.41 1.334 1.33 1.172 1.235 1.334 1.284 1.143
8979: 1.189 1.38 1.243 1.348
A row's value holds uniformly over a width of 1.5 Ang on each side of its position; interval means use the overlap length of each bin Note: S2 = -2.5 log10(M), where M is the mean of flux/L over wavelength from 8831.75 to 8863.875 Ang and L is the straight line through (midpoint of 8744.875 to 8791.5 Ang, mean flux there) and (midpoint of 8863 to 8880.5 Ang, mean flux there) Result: 0.10 mag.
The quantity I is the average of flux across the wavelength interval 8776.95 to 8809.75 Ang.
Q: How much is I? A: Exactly 1.31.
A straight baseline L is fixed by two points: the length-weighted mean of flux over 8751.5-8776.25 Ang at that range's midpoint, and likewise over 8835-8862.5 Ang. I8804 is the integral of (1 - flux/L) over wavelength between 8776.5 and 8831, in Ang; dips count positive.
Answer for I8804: -2.1 Ang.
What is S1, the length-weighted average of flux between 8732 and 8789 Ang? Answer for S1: 1.35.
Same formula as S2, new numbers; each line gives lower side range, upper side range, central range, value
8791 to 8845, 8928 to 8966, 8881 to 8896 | 0.03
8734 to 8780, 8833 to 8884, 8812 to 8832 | -0.08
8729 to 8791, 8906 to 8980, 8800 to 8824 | -0.02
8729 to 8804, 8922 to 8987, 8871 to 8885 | -0.08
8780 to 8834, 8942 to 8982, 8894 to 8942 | 0.02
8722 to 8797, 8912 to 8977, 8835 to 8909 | 0.01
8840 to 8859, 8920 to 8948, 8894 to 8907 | 0.06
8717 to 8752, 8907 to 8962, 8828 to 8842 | 0.03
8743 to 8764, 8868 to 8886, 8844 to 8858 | 0.08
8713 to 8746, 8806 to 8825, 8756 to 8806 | 0.03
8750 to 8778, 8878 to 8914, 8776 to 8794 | 0.03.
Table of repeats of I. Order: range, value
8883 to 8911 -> 1.25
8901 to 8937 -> 1.27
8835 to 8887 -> 1.31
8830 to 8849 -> 1.3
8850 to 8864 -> 1.24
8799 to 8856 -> 1.33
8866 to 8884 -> 1.41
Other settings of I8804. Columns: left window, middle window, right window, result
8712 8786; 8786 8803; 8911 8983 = 0.7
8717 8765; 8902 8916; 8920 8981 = 0.7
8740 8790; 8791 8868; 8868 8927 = -0.3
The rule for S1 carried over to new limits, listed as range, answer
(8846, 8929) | 1.29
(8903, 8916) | 1.23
